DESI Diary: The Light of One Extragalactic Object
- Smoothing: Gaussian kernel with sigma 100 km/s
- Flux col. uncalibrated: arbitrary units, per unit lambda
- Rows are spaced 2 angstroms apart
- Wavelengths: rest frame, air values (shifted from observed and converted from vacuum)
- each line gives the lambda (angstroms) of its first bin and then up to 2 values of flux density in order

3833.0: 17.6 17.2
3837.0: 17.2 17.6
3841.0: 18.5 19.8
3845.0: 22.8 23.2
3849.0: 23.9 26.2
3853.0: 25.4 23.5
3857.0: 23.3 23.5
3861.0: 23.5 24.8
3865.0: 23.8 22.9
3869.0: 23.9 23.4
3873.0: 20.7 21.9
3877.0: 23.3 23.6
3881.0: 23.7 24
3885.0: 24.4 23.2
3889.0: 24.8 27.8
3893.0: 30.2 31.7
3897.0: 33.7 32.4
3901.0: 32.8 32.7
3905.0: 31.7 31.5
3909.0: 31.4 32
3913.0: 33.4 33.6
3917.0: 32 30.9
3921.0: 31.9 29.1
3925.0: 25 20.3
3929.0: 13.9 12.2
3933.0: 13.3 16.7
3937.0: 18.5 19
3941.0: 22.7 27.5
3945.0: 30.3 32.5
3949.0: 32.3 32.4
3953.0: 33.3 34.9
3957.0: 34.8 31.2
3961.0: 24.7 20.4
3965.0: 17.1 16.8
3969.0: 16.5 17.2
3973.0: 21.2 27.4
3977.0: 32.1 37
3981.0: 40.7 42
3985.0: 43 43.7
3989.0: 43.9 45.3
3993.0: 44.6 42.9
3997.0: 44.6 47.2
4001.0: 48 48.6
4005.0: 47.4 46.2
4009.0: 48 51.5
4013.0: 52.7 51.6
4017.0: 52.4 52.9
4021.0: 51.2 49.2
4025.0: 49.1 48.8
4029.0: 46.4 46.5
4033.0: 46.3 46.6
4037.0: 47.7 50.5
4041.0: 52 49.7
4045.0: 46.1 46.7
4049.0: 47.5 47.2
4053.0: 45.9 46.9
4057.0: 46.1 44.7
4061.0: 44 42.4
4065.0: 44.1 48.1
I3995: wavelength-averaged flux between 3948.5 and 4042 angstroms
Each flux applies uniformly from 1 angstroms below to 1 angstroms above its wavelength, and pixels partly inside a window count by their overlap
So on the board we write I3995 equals 40.5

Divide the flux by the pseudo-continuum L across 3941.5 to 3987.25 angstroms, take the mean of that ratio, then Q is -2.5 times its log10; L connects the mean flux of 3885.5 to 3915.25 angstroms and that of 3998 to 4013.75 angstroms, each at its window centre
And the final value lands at 0.37 mag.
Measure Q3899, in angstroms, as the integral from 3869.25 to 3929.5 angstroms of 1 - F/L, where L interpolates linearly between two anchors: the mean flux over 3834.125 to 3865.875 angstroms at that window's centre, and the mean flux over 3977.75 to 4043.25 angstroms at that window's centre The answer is 4.1 angstroms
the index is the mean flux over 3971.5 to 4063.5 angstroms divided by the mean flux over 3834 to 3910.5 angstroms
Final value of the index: 1.81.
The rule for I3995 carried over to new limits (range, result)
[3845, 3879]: 23.6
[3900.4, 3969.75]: 26.6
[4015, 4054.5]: 48.6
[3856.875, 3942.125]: 25.6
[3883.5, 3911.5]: 29.9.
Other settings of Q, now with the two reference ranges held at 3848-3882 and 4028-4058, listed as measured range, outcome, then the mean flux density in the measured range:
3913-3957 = 0.25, 26.2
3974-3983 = 0.11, 35.2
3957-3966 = 0.43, 24.6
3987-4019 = -0.13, 47.7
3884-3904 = -0.07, 29.4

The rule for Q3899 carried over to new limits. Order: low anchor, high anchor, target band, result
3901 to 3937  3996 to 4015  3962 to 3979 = 7.60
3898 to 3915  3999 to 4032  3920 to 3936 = 6.83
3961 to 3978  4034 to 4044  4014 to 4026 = -2.74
